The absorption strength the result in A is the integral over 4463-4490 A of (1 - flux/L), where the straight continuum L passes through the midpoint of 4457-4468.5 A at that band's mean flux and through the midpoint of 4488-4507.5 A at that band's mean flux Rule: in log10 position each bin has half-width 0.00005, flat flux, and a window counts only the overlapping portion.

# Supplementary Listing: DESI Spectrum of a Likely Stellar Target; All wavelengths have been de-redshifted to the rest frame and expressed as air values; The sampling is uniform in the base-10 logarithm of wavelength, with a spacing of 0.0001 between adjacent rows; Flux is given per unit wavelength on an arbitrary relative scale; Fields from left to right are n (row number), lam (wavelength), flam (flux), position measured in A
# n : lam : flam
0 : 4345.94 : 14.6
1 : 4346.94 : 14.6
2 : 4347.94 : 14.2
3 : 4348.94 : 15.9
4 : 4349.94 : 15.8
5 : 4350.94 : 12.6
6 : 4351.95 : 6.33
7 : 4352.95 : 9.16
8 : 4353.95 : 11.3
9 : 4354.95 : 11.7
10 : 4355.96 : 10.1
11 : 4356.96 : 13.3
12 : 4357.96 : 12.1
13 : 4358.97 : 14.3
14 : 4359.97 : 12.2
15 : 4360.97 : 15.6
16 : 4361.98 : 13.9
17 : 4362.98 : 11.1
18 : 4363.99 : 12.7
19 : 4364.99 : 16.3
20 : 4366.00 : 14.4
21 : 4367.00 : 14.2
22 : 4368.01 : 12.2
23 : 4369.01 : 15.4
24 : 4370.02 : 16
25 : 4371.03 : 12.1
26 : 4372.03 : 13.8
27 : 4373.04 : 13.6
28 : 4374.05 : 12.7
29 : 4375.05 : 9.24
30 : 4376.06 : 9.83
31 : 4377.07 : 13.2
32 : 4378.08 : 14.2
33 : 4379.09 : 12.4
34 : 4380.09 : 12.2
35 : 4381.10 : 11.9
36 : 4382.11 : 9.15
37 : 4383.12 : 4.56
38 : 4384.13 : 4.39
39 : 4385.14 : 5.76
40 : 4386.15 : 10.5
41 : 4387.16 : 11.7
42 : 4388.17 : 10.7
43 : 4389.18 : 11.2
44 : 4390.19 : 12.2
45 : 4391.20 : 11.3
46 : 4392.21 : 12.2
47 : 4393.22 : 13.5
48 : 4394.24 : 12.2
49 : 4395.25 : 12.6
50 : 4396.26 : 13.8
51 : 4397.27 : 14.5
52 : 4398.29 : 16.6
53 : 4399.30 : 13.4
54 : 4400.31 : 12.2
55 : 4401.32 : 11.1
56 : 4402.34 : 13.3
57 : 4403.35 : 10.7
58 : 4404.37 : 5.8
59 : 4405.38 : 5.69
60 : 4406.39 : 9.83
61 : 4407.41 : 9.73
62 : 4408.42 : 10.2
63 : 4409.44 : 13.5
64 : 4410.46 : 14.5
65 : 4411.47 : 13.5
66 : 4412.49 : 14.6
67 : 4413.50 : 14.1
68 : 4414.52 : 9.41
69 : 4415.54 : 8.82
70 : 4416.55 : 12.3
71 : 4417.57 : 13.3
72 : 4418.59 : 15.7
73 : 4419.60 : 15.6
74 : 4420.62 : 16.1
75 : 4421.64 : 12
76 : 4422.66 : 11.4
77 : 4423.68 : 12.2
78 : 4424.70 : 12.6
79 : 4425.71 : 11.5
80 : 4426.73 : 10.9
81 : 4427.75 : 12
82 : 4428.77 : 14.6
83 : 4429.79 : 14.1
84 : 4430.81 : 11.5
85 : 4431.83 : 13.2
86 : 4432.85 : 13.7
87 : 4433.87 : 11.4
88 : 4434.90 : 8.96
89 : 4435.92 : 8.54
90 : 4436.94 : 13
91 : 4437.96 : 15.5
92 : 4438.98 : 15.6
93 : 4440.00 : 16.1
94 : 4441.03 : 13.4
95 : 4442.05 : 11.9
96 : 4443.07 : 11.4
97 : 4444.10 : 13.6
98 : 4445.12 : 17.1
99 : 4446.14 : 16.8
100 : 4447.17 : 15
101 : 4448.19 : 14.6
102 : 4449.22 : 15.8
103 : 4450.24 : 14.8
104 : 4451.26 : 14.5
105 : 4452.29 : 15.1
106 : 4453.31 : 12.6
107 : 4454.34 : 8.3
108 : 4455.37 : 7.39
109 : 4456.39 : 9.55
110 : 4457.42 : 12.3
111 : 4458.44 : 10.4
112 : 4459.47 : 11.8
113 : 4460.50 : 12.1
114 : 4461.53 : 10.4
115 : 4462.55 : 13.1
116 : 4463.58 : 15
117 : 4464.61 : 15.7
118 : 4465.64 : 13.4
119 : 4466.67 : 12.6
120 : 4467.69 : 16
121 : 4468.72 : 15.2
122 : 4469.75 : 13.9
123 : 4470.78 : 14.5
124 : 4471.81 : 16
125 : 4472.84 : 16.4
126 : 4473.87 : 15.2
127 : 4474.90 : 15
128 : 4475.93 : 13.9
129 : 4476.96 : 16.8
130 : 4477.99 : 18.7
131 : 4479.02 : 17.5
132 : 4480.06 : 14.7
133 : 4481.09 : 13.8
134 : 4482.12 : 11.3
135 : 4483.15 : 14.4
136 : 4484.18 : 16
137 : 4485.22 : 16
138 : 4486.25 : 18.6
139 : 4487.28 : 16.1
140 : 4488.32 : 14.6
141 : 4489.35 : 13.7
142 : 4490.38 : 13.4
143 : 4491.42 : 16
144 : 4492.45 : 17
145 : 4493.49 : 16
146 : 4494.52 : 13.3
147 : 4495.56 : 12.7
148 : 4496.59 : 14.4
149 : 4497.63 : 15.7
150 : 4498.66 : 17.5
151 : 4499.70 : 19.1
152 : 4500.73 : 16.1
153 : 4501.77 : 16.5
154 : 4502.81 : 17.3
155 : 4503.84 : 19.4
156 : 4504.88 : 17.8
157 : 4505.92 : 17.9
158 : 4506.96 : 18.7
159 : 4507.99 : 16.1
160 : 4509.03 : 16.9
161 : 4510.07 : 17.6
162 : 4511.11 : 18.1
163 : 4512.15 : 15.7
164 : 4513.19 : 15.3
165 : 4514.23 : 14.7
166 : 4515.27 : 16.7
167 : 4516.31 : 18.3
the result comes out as -1.7 A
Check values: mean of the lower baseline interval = 13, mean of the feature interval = 15.2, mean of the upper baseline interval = 16.2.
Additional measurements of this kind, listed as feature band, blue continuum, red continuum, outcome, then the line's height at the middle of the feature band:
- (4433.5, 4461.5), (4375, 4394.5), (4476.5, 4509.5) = 1.86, 13.8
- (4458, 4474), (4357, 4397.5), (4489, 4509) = 1.41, 15.2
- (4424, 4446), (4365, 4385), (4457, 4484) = 0.71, 13.4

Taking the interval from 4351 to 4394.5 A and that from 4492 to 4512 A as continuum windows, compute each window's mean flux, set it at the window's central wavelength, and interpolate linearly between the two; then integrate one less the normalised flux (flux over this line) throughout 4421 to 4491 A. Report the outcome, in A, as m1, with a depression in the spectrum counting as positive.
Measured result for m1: 6.10 A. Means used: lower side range 11.8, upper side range 16.7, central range 13.7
